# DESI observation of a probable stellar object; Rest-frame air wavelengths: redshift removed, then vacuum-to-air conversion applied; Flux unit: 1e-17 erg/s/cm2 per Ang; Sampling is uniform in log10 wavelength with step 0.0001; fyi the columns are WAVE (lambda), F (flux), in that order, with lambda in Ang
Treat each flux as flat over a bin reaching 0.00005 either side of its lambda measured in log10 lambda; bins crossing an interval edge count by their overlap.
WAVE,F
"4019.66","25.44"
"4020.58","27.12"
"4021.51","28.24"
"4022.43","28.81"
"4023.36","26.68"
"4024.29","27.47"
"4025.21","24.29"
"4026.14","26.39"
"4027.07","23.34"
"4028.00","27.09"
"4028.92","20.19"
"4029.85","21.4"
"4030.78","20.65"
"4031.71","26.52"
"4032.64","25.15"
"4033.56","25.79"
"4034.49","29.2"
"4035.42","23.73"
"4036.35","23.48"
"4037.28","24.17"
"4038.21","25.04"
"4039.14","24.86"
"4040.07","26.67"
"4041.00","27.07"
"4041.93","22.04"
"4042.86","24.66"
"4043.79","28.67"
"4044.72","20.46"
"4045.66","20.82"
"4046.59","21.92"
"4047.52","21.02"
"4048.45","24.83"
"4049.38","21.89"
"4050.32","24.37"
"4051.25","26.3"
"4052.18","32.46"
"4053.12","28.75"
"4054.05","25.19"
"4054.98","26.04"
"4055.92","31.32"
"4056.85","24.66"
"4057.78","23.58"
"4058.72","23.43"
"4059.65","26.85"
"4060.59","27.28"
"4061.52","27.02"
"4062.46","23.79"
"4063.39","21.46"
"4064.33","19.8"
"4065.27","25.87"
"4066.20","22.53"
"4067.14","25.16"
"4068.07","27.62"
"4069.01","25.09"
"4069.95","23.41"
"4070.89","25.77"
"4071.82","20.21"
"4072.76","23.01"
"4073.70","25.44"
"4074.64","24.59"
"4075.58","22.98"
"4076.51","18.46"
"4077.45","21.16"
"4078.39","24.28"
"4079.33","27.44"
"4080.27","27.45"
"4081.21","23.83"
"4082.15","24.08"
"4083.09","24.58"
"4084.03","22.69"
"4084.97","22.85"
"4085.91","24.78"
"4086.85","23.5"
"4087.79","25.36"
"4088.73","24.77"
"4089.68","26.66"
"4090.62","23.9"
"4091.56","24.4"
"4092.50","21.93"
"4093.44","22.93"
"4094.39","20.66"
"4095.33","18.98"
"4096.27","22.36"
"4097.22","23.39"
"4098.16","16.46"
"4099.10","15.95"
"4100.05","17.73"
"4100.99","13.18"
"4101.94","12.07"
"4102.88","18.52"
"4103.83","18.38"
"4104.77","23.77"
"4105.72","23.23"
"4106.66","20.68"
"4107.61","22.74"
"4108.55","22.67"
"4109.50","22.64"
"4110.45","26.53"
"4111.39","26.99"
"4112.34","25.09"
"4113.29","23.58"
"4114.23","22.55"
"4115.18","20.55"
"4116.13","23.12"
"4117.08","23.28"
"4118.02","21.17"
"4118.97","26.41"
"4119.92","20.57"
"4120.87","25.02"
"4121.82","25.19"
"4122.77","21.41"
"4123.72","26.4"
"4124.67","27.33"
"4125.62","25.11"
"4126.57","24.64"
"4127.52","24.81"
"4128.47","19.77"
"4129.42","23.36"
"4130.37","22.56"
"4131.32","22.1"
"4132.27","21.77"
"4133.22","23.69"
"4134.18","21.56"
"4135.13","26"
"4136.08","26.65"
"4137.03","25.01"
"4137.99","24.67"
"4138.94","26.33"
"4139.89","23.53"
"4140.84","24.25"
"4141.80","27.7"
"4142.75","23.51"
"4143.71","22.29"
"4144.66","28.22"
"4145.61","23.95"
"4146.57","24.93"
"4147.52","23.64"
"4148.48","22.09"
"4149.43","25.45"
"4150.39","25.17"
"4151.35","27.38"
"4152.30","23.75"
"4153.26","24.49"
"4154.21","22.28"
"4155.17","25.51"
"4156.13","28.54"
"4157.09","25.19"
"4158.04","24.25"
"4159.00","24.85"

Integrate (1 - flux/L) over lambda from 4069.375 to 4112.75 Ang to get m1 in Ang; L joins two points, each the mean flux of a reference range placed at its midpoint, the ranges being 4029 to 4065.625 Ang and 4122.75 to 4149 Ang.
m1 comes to 3.7 Ang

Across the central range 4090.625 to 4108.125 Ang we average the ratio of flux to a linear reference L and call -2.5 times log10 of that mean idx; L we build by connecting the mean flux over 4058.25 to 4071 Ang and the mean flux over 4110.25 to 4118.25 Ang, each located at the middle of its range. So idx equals 0.20 mag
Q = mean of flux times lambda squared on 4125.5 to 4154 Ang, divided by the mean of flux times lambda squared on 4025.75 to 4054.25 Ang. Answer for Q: 1.0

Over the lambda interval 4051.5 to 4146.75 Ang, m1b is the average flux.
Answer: 23.6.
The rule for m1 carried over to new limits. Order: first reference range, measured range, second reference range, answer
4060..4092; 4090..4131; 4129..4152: 3.6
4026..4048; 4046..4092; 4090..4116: -3.7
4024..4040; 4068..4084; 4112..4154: 0.3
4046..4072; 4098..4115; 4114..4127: 2.3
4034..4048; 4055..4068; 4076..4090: -0.4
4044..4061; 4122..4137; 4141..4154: 0.6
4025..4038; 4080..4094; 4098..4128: -0.8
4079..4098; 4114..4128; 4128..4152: 0.1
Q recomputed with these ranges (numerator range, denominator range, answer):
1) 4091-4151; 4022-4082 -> 0.96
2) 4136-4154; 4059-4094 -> 1.06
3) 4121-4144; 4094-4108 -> 1.28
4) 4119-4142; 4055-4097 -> 1.03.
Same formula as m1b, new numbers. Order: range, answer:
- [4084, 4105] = 21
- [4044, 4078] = 24.3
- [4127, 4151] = 24.1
